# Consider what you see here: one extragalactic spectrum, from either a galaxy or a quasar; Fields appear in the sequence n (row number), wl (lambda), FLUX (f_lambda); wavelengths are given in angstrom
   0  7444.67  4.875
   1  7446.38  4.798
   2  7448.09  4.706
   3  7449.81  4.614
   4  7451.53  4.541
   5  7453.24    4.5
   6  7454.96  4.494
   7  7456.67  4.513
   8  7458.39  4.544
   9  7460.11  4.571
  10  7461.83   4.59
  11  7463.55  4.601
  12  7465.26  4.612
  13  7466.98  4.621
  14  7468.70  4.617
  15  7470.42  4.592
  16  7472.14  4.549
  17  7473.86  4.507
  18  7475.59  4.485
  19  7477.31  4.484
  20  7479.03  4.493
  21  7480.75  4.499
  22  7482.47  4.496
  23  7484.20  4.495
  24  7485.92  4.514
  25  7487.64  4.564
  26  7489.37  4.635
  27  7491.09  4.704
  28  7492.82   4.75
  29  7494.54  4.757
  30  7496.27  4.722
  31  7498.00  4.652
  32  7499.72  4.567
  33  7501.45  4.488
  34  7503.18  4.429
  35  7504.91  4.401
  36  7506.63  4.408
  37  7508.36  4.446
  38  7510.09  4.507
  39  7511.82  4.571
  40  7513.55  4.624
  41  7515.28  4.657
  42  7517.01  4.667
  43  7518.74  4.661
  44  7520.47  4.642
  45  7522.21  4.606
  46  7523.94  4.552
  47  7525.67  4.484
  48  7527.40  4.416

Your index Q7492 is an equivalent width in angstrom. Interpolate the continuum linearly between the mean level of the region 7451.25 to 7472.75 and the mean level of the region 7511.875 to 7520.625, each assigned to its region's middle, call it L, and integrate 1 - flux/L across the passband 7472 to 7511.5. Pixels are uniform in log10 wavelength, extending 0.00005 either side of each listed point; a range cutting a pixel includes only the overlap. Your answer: 0.5 angstrom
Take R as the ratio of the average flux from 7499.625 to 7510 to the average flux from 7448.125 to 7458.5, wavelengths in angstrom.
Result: 1.0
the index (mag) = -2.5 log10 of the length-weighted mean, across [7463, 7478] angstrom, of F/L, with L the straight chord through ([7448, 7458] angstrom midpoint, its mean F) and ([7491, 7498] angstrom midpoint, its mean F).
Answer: 0.01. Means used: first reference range 4.55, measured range 4.56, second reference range 4.72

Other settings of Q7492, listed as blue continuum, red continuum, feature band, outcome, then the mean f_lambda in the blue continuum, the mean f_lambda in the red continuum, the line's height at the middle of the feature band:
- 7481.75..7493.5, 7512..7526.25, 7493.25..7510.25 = 0.2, 4.59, 4.61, 4.6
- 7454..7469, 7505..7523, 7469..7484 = 0.2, 4.57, 4.57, 4.57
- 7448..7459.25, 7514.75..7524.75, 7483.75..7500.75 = -0.2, 4.55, 4.63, 4.6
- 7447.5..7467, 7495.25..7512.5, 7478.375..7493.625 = -0.1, 4.57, 4.52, 4.54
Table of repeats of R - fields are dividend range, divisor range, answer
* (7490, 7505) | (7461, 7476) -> 1.01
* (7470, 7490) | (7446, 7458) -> 0.99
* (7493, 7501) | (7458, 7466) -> 1.02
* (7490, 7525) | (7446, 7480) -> 1.00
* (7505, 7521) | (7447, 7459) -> 1.00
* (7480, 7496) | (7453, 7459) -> 1.02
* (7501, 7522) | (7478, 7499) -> 0.99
